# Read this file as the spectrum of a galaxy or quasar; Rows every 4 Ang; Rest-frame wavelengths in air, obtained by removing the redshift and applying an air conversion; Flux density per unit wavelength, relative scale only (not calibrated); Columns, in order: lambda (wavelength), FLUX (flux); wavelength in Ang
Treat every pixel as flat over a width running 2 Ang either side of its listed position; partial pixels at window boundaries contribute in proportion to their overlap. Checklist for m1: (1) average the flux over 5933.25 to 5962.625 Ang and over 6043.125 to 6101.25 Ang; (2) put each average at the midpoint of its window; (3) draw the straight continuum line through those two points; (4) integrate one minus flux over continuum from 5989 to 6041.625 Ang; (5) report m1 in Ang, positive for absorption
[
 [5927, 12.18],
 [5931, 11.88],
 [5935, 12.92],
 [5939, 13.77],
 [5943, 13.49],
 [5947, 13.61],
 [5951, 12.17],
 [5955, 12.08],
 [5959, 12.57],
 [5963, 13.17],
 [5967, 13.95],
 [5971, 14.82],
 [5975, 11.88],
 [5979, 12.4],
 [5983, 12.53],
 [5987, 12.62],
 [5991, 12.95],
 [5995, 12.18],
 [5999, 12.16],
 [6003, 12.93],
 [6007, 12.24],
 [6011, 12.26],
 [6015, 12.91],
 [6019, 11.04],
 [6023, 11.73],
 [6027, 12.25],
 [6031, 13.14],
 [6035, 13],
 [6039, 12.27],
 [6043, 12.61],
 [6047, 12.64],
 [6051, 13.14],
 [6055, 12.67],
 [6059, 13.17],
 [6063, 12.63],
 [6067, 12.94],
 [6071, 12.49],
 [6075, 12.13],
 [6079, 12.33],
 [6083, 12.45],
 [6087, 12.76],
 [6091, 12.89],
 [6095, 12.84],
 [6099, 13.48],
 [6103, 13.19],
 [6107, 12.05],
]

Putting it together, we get 1.9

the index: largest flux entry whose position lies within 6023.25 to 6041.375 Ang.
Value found 13.14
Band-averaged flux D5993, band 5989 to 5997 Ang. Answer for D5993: 12.6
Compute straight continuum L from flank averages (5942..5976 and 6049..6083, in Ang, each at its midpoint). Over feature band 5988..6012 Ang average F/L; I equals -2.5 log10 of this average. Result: 0.040 mag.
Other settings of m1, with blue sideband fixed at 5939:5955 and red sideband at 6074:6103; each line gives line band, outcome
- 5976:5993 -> 0.5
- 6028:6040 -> 0.1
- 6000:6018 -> 0.6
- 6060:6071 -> 0.0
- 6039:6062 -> 0.1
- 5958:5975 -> -0.6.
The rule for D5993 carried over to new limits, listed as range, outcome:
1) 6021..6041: 12.5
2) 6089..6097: 12.9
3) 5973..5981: 12.1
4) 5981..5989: 12.6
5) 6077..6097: 12.7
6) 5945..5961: 12.6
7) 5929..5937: 12.4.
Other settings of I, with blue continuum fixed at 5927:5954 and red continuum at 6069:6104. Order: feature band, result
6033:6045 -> 0.01 mag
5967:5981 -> -0.03 mag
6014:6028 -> 0.08 mag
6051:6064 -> -0.01 mag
